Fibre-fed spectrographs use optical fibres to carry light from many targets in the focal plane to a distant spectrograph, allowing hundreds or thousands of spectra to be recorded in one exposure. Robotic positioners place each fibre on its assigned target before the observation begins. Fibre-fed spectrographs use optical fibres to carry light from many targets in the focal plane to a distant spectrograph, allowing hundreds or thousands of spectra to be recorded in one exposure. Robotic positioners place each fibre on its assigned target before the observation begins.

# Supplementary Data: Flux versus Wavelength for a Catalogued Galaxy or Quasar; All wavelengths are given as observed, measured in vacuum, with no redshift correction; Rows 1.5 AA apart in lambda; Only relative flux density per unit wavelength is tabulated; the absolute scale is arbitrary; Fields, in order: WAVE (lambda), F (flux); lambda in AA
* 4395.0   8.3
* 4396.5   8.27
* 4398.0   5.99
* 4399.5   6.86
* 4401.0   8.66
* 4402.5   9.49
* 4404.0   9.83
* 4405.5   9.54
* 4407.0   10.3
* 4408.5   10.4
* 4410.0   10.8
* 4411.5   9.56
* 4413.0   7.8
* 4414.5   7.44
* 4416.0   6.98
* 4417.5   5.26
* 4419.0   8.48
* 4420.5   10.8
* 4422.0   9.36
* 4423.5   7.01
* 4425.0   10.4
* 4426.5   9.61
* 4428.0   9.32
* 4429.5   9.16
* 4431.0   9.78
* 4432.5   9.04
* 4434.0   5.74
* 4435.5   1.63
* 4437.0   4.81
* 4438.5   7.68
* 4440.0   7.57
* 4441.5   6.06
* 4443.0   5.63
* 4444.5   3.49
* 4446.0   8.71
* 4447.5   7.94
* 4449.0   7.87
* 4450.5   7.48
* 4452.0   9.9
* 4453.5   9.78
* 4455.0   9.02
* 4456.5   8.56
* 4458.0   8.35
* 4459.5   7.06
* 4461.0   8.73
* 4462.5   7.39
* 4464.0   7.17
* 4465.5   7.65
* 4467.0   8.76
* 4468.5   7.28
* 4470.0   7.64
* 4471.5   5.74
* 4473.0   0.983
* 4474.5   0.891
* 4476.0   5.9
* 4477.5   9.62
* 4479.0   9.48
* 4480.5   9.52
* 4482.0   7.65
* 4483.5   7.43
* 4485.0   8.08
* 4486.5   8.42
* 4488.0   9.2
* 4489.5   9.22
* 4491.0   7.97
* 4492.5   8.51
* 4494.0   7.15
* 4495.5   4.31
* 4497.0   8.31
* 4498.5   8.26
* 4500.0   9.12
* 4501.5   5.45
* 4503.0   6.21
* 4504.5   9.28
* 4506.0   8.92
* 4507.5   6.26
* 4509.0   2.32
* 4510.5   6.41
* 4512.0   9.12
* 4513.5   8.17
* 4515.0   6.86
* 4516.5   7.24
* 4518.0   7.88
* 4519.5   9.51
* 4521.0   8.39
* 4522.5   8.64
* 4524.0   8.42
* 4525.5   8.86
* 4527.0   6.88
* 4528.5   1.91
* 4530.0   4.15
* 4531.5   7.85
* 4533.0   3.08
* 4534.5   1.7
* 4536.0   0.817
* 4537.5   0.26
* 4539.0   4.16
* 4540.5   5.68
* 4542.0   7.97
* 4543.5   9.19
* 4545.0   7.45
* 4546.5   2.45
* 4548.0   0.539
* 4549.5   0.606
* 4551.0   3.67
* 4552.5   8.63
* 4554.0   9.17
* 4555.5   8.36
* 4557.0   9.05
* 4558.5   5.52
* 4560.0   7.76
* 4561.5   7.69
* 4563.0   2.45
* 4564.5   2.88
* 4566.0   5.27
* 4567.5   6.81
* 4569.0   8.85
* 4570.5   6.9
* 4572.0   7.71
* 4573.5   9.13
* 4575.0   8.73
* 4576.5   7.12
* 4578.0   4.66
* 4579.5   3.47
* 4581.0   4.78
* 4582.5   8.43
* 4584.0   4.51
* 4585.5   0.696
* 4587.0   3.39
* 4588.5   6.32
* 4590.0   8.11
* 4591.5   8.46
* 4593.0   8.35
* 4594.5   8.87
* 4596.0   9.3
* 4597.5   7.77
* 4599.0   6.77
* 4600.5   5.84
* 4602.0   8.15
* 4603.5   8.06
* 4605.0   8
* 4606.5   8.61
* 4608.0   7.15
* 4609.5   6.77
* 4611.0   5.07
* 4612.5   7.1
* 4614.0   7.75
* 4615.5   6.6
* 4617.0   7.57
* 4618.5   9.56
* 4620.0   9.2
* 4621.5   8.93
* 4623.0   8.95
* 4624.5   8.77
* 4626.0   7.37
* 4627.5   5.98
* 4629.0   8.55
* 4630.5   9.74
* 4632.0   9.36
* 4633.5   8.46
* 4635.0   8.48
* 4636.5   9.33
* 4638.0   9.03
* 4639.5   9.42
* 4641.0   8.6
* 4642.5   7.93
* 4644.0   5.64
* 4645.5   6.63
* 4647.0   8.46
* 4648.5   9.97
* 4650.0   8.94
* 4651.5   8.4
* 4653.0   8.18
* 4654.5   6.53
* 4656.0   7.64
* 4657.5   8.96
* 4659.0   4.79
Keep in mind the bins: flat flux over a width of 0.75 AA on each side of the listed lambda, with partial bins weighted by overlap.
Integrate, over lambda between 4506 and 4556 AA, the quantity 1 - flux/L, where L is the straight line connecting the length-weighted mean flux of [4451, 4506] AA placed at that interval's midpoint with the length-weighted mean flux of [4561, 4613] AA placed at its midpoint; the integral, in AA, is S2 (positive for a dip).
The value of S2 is 9.0 AA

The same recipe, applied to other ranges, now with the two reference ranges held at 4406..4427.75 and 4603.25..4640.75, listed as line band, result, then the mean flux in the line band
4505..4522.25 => 2.2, 7.44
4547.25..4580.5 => 8.9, 6.13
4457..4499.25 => 6.2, 7.39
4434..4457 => 4.6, 7.02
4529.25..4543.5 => 7.1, 4.24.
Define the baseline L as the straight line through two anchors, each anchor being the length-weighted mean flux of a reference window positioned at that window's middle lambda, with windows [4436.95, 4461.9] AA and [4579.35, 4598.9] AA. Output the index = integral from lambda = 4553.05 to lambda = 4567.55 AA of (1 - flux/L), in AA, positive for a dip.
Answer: 0.4 AA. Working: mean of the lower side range 7.64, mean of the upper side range 6.45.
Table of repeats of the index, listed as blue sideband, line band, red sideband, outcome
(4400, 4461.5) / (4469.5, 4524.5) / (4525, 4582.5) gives -5.0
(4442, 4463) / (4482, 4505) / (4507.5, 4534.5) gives -2.1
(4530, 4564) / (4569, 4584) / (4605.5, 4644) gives -1.2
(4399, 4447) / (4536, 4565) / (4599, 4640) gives 9.7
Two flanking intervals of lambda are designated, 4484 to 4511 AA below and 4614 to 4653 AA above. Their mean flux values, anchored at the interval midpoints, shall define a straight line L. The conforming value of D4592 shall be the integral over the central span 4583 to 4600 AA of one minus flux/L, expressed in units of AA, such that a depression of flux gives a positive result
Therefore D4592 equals 3.11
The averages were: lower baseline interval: 7.42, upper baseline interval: 8.38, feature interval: 6.61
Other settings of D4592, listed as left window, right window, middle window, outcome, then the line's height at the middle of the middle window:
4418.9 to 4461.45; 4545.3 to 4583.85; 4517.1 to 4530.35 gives -1.3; 6.63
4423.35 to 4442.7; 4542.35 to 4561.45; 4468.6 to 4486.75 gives 0.6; 6.98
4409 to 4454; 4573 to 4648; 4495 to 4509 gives 1.0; 7.7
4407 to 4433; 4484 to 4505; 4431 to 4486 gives 7.7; 8.35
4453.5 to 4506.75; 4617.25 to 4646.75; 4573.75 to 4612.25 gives 6.9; 8.19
